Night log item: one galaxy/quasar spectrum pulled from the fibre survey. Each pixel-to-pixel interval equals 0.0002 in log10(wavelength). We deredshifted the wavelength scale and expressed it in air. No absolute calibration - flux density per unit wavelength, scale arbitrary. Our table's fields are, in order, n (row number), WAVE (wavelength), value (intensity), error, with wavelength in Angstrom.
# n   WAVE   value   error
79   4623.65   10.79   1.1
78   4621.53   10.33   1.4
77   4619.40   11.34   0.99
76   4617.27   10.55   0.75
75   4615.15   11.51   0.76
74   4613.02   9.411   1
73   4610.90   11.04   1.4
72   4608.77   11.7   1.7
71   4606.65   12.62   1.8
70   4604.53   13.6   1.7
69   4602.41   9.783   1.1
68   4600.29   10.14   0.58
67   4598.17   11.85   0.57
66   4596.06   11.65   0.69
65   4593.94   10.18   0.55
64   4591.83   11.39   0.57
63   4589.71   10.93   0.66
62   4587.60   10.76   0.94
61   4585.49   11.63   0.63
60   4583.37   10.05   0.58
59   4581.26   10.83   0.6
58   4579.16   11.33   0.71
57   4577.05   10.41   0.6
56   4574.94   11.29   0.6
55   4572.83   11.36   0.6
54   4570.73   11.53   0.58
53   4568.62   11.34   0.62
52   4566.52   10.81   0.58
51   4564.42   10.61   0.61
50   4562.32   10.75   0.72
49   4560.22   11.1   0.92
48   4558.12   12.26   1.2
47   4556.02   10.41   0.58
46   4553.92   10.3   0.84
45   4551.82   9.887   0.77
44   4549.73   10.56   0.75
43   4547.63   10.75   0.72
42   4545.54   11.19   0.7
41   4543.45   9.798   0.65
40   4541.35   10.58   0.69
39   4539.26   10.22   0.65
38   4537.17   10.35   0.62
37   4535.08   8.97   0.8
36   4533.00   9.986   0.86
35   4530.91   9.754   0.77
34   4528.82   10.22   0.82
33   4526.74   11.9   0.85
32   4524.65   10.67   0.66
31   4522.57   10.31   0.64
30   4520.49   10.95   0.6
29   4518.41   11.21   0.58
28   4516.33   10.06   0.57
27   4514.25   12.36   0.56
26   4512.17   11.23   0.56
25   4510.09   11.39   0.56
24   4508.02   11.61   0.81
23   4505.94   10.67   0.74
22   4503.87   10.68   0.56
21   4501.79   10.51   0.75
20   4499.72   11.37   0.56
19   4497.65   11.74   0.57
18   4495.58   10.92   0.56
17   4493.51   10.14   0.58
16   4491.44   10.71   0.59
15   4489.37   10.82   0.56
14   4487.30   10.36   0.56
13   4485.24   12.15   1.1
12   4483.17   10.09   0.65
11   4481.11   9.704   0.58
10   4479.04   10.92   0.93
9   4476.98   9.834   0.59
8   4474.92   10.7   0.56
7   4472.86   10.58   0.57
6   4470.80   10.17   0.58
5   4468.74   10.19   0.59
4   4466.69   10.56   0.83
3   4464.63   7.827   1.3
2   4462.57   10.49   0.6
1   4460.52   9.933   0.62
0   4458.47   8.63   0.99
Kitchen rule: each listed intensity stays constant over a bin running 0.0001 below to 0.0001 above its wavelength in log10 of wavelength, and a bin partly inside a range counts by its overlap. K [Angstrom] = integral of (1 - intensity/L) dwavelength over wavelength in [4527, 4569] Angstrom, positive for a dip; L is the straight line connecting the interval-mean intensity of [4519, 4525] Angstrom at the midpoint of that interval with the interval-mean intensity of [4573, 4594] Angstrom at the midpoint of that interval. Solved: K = 1.1 Angstrom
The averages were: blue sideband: 10.7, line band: 10.5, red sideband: 10.9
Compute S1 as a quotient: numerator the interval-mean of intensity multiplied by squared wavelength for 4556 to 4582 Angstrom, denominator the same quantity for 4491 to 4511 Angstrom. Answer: 1.04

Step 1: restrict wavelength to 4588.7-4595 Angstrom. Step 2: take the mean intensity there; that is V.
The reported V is 10.8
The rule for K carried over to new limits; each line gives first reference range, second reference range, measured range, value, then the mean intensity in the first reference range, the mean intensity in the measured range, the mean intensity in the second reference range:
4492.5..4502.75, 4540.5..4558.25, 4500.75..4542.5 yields 0.3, 10.9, 10.7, 10.5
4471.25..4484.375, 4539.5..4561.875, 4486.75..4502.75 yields -0.7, 10.3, 10.8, 10.7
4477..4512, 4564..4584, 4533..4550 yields 1.0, 10.8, 10.3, 11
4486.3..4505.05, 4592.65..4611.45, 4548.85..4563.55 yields 0.5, 10.8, 10.8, 11.4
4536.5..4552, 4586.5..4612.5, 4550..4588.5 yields -0.4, 10.4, 10.9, 11.3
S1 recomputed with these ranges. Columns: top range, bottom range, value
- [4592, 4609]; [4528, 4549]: 1.15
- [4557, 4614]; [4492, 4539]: 1.07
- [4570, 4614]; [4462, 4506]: 1.11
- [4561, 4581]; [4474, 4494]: 1.09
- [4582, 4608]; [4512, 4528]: 1.05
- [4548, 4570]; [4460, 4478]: 1.12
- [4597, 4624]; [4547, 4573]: 1.05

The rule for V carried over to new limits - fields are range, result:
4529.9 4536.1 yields 9.58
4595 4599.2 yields 11.8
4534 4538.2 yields 9.68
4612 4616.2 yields 10.5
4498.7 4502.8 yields 10.9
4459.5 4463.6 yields 10.2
